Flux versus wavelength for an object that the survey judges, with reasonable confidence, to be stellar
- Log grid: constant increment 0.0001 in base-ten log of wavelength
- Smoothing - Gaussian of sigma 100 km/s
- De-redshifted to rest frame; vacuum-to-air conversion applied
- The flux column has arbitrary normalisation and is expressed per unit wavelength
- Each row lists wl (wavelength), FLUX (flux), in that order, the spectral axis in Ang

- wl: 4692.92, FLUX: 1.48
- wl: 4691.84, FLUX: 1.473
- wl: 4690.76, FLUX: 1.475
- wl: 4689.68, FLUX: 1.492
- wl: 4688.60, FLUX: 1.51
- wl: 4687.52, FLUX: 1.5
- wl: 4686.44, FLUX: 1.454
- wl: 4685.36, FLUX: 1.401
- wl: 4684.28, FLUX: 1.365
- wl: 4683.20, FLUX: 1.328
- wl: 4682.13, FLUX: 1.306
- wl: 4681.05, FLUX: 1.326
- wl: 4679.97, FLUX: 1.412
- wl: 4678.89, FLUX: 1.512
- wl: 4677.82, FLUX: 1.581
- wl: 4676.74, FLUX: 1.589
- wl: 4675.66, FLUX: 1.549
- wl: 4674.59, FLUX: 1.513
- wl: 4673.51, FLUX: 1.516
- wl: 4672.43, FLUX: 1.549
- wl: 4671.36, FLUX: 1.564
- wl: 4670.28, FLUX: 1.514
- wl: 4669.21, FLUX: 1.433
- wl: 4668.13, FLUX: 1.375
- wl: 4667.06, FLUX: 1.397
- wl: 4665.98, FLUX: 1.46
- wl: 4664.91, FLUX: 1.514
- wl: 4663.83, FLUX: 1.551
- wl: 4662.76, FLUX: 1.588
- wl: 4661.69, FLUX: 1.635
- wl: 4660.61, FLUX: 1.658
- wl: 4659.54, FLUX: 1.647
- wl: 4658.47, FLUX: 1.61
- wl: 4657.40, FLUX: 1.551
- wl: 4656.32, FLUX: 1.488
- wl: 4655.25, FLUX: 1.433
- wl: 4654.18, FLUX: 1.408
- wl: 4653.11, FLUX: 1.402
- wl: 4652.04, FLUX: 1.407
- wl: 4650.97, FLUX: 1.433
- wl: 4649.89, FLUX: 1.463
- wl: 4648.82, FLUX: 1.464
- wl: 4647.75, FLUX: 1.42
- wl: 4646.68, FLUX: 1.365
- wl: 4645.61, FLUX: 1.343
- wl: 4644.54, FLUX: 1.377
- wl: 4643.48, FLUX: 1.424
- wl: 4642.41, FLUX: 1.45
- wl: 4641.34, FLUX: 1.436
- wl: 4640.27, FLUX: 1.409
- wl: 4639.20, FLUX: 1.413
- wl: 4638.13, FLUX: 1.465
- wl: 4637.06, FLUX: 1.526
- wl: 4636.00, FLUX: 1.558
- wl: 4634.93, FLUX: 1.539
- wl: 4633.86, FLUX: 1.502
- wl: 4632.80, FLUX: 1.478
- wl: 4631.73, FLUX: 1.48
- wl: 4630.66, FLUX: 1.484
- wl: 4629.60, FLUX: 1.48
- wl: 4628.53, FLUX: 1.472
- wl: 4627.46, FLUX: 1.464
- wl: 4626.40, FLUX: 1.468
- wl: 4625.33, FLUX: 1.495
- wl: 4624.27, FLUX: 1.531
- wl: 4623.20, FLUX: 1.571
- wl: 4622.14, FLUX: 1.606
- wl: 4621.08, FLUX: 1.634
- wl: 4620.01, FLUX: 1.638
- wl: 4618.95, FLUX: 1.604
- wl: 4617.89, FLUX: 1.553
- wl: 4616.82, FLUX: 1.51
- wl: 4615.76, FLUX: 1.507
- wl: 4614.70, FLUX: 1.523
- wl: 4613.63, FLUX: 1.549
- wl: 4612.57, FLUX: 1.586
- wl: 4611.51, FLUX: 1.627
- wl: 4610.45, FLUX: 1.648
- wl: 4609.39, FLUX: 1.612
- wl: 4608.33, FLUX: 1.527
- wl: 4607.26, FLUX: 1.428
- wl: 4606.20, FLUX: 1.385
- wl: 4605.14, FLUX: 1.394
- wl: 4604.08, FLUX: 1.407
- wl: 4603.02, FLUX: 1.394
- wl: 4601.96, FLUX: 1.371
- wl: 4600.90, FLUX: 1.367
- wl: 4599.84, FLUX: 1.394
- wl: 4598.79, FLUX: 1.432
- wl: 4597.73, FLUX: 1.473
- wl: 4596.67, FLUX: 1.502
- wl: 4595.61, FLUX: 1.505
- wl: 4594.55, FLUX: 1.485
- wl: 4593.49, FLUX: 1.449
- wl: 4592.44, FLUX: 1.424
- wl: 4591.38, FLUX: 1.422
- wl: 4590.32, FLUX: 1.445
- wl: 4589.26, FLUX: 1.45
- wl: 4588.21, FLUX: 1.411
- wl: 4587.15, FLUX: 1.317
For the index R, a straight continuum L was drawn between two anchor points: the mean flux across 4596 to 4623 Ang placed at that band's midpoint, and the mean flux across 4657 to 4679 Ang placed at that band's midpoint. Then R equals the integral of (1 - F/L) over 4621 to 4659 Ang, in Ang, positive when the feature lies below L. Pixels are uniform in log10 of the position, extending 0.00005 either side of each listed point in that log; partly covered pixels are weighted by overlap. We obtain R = 1.3 Ang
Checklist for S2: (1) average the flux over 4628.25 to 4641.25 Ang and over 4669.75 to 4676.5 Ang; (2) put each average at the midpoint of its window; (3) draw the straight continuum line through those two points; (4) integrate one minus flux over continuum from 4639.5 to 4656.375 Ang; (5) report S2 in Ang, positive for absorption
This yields 0.9 Ang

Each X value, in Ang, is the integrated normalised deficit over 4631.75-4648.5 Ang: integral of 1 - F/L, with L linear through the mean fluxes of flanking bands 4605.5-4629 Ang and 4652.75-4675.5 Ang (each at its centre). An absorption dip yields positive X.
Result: 0.9 Ang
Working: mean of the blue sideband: 1.54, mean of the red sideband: 1.52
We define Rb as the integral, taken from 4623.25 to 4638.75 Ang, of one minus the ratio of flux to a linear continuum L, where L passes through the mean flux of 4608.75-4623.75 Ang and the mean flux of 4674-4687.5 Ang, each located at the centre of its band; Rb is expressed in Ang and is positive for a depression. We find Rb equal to 0.54 Ang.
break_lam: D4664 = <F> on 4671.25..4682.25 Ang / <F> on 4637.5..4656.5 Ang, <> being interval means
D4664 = 1.1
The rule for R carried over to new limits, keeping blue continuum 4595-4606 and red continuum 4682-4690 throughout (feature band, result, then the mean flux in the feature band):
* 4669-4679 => -0.8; 1.54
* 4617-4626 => -1.0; 1.57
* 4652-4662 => -0.7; 1.53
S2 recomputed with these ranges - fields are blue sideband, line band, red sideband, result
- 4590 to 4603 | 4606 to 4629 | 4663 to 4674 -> -1.5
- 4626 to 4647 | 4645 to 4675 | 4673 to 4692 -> -0.6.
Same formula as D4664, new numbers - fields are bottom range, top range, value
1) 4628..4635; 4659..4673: 1.03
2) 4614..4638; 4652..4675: 0.99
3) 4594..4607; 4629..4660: 1.03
